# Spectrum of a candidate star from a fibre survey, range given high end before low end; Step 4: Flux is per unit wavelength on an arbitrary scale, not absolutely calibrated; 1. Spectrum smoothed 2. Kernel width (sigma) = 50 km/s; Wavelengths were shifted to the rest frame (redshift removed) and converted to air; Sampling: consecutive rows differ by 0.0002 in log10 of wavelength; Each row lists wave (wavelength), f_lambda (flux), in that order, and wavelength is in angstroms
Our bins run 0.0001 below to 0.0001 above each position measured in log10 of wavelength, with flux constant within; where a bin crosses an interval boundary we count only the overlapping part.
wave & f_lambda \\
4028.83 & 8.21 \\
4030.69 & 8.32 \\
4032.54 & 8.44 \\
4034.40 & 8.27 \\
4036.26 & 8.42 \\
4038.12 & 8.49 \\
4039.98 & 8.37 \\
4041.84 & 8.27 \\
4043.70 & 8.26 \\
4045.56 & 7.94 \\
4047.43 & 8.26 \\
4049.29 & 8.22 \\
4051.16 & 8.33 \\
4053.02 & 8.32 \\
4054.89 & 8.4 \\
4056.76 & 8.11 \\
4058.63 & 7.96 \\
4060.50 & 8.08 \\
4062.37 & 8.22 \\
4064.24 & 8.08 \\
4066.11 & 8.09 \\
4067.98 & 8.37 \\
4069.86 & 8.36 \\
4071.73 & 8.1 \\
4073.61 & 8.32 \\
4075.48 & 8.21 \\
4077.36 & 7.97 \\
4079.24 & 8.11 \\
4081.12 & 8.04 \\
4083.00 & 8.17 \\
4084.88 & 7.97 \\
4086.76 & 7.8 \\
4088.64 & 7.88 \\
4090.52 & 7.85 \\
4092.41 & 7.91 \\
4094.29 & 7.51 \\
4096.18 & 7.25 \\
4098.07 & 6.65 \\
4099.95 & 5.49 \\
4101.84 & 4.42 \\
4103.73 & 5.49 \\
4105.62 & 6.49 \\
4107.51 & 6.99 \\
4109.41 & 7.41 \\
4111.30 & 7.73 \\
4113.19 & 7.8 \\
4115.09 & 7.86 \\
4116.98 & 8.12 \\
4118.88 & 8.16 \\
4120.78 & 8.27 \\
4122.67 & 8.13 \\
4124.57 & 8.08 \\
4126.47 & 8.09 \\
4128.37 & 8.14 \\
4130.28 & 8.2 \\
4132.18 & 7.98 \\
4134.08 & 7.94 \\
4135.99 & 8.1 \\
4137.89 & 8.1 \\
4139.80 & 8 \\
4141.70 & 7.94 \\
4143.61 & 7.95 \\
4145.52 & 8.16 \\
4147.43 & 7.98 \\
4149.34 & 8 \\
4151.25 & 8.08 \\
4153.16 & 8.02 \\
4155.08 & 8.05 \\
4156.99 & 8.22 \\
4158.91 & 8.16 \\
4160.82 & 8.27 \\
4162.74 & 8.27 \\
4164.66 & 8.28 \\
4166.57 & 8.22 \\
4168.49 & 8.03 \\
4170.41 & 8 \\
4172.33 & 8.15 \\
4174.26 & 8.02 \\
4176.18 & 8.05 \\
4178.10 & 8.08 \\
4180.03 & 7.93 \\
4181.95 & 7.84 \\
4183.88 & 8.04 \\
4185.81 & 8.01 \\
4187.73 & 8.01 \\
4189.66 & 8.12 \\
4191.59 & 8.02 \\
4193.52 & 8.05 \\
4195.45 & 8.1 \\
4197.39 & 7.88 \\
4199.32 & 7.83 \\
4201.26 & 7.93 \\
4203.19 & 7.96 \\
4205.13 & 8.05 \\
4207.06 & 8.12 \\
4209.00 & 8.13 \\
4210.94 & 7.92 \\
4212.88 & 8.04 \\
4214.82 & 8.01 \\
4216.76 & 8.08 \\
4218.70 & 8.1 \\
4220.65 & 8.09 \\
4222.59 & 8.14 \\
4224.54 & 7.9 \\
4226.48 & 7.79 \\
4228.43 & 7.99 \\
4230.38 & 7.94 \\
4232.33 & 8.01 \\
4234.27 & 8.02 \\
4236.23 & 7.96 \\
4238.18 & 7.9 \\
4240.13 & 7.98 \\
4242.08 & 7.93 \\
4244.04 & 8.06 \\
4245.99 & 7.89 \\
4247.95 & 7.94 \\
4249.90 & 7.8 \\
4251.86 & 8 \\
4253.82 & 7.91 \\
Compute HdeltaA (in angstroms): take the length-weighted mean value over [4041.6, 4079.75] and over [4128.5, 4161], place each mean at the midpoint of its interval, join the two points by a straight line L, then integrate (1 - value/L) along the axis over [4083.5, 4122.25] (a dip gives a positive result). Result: 4.1 angstroms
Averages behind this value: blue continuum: 8.19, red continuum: 8.06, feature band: 7.28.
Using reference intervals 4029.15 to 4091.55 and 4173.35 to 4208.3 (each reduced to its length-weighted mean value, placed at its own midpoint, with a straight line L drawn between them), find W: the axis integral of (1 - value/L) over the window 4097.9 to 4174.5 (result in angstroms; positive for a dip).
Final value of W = 3.06 angstroms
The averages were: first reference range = 8.18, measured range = 7.75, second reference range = 8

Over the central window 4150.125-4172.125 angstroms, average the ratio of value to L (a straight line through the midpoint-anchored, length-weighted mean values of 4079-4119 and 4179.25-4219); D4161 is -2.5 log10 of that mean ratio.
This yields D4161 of -0.06 mag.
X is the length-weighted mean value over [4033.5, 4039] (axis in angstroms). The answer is 8.39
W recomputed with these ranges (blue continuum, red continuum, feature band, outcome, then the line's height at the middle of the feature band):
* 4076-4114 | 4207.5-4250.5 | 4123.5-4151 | -2.1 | 7.48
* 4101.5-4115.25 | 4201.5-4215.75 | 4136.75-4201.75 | -4.4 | 7.55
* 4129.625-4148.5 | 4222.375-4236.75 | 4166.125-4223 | -0.3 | 7.99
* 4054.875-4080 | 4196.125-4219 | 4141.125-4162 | 0.0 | 8.07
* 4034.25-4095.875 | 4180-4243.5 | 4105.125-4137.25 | 0.8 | 8.08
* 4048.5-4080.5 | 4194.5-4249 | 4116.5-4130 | -0.1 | 8.11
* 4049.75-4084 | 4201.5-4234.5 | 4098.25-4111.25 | 3.1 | 8.14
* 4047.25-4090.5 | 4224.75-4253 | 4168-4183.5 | 0.0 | 8.02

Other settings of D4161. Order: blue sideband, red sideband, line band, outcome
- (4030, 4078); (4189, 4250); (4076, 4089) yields 0.026 mag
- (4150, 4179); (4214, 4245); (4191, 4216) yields 0.006 mag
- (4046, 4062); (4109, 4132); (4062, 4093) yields 0.006 mag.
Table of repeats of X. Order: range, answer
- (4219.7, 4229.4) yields 7.98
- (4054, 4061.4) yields 8.13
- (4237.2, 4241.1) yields 7.95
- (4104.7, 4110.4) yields 6.97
